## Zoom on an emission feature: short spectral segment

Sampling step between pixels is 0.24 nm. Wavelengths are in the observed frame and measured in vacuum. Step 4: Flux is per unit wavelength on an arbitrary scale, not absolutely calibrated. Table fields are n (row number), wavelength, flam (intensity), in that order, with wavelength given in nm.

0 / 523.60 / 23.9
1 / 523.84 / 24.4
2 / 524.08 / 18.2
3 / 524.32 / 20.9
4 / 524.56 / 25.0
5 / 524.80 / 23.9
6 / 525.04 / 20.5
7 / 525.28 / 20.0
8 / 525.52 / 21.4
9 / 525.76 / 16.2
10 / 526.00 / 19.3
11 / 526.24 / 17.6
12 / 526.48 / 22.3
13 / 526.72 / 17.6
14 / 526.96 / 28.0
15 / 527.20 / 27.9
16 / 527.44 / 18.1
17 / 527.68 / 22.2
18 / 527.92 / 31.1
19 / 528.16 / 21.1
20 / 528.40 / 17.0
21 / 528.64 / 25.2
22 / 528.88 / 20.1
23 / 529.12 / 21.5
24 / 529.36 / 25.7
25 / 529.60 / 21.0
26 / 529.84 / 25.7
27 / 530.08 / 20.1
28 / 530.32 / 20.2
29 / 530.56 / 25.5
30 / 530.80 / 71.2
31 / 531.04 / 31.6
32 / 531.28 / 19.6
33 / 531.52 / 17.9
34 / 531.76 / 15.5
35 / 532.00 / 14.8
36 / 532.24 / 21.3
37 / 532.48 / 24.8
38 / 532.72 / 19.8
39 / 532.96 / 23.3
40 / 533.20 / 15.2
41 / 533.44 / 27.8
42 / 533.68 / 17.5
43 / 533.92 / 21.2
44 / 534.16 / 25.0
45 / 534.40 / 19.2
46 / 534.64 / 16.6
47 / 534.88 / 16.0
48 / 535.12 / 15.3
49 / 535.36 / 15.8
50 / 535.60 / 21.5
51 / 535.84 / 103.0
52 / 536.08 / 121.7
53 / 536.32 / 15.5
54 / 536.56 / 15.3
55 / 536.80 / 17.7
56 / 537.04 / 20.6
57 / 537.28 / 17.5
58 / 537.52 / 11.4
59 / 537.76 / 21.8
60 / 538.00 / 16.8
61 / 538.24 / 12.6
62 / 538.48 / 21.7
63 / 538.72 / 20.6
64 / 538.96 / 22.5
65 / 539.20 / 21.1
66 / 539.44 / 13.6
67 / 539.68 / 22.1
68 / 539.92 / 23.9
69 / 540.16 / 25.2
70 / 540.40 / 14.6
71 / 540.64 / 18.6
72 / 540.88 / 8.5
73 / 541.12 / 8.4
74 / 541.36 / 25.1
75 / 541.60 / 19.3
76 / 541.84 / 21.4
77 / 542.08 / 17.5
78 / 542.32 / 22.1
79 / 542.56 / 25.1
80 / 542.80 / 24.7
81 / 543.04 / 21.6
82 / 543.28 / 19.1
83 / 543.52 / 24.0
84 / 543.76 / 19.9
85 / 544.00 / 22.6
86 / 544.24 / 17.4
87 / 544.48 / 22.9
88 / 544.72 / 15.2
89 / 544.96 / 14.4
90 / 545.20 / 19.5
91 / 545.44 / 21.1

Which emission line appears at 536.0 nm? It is [O III] 5007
